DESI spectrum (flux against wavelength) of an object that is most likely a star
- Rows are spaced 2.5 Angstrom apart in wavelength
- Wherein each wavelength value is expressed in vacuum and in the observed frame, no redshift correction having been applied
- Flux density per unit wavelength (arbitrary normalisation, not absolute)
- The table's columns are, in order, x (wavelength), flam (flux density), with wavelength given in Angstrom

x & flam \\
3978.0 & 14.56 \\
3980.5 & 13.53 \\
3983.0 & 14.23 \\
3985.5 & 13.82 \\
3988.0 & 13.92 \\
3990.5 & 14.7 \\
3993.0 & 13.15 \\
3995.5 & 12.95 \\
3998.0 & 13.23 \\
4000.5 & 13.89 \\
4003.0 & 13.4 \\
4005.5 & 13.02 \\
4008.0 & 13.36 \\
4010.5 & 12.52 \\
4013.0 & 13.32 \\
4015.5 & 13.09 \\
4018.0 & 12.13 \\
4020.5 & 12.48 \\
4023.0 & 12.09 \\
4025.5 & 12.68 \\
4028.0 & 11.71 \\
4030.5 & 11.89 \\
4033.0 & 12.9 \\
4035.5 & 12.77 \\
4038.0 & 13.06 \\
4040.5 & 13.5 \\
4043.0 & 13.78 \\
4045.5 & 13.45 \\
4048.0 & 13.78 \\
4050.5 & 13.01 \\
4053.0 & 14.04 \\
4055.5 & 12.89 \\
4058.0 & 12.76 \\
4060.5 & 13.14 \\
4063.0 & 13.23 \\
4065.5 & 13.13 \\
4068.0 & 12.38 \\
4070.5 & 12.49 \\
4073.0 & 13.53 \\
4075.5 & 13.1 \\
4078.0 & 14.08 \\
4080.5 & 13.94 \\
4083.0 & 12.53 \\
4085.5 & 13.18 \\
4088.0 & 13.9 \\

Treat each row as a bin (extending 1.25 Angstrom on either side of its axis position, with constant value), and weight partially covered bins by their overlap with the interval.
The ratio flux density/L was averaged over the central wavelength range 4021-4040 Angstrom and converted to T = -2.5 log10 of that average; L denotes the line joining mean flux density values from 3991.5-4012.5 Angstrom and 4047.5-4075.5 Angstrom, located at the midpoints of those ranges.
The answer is 0.06 mag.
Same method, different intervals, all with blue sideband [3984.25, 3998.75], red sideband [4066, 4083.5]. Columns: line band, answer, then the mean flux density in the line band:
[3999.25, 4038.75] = 0.06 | 12.8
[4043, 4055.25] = -0.02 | 13.5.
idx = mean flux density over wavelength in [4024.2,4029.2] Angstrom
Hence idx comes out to 12.2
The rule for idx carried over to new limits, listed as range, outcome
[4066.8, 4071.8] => 12.4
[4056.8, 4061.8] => 13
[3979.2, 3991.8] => 14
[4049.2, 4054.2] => 13.5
